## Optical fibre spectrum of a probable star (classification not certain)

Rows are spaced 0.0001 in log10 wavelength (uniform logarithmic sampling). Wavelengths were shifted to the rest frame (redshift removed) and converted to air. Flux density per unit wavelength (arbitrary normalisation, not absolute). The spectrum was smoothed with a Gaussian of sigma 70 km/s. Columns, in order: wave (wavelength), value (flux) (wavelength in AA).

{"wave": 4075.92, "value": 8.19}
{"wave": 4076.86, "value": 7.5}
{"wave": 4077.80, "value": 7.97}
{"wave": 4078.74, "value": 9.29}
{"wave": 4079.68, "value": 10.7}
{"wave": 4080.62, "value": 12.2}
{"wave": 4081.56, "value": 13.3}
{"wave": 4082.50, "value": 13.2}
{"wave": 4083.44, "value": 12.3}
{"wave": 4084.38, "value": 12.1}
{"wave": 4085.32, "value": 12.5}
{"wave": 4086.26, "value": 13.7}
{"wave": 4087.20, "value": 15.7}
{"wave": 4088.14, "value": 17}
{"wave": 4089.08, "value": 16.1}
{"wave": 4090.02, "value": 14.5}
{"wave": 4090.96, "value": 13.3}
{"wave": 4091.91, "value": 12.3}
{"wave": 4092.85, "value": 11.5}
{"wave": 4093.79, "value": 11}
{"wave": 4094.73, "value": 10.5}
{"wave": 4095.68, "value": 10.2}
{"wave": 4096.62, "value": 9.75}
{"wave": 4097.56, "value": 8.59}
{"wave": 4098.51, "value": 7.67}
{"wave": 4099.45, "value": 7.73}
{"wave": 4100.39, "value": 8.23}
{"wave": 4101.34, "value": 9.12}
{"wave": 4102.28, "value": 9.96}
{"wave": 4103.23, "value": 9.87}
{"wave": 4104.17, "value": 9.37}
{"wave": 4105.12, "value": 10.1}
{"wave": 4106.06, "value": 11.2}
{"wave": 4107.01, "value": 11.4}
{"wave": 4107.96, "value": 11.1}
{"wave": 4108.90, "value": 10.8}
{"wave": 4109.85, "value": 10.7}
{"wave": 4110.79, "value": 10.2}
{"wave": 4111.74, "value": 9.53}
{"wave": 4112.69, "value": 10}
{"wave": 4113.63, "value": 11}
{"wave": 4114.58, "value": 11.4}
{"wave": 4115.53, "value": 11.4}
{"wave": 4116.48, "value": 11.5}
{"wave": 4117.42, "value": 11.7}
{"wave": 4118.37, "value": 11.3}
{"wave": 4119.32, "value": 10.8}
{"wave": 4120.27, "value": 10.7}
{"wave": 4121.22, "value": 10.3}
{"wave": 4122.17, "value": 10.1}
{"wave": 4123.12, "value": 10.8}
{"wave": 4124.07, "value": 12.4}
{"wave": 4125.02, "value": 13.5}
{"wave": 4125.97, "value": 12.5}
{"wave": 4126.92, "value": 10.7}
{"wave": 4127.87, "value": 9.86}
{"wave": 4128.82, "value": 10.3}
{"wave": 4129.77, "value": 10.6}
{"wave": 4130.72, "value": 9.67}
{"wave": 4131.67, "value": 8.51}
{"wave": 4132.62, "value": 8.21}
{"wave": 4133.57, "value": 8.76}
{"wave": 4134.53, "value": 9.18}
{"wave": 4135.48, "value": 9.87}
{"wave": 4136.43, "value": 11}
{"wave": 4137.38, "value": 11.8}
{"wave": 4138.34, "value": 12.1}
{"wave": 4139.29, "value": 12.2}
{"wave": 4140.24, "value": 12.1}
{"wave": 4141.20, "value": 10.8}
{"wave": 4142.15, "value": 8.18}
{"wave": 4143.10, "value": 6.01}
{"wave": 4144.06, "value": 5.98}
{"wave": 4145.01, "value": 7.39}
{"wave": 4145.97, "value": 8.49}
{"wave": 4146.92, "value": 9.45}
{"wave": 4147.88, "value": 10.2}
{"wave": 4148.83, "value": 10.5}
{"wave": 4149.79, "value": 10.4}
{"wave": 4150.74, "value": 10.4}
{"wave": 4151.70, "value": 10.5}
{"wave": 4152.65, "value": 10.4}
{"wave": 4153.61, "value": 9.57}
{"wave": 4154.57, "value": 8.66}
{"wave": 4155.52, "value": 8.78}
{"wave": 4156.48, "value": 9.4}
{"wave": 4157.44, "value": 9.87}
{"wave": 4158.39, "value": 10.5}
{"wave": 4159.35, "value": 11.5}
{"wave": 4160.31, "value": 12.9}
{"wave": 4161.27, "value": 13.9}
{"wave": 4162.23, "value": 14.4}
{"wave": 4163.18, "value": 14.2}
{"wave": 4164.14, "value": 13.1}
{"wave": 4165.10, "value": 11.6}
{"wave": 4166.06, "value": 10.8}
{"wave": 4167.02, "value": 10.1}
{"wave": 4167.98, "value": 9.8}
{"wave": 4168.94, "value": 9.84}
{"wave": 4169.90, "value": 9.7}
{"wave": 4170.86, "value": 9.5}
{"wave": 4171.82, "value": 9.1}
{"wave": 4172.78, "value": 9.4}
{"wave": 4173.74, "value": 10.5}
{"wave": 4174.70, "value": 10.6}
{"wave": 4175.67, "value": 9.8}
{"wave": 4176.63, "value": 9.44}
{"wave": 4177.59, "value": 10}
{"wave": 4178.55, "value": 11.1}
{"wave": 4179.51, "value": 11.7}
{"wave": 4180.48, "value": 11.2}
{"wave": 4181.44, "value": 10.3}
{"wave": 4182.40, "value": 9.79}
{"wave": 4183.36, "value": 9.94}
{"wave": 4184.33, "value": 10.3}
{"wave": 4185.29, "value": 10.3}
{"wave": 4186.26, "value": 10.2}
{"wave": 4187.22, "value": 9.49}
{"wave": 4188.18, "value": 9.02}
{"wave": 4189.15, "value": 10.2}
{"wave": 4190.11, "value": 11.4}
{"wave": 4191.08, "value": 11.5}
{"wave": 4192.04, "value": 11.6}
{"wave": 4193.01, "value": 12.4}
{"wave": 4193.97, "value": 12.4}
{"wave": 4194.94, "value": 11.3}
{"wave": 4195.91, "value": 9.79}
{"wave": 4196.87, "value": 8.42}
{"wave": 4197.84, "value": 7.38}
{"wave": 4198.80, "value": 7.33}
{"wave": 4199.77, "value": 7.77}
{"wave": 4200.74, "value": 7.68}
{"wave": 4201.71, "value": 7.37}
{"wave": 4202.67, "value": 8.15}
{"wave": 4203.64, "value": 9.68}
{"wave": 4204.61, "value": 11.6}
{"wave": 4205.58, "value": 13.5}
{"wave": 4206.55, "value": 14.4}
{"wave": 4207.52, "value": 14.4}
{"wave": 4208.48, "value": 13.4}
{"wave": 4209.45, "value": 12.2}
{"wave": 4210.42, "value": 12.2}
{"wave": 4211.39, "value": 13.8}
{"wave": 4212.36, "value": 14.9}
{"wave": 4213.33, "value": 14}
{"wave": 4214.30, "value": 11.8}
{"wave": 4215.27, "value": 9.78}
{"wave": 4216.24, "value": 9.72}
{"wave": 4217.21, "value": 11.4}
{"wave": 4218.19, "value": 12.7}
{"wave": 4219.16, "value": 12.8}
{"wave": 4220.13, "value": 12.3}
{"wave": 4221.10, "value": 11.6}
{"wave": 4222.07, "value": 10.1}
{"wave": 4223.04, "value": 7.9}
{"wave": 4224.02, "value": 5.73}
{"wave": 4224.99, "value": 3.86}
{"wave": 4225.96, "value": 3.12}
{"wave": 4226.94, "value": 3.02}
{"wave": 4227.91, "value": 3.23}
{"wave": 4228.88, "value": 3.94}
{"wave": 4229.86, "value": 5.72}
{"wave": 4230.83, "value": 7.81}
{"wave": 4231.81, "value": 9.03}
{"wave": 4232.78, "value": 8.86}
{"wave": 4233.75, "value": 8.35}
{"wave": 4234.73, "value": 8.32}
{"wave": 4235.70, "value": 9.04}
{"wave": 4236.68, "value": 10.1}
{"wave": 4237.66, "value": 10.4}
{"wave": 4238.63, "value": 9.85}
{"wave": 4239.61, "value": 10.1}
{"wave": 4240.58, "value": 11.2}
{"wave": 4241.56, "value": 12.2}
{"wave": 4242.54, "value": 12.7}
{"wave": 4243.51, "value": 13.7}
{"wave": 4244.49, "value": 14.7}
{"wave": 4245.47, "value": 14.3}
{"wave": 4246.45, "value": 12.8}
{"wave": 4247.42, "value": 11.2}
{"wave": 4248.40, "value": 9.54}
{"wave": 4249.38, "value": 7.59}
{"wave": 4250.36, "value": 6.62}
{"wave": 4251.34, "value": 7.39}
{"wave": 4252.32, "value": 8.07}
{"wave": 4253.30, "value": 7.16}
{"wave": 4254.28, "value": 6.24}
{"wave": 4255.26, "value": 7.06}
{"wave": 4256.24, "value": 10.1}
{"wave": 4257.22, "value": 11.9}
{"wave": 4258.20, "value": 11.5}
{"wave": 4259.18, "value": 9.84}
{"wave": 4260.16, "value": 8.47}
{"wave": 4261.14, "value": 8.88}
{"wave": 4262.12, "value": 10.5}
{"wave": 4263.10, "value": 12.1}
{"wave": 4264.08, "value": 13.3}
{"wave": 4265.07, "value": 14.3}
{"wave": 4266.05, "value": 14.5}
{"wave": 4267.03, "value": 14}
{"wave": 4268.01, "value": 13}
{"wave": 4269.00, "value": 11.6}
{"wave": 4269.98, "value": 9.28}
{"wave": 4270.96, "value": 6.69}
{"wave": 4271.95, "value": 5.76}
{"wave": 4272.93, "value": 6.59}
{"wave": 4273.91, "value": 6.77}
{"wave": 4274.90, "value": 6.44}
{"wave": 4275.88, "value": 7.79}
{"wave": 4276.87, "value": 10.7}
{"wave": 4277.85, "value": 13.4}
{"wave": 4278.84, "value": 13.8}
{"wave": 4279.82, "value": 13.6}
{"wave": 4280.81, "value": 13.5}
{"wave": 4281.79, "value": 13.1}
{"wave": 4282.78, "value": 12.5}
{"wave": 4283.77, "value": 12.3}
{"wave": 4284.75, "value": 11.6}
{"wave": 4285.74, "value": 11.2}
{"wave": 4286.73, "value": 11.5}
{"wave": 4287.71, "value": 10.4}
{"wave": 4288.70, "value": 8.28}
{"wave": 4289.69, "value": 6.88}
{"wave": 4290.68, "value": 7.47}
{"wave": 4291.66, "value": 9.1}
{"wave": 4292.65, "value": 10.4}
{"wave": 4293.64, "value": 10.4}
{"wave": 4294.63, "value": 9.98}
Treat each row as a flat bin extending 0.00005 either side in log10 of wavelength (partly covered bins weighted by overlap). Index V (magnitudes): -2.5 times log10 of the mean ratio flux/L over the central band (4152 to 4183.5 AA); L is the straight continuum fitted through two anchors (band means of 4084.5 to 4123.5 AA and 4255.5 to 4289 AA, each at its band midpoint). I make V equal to 0.03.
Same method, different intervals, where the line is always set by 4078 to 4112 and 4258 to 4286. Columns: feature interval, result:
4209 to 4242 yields 0.169 mag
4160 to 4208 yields 0.051 mag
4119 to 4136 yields 0.085 mag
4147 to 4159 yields 0.127 mag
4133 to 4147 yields 0.173 mag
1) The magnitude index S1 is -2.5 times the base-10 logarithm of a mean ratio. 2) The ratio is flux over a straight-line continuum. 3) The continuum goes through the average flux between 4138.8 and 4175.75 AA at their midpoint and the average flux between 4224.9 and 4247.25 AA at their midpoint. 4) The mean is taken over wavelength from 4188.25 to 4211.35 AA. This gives -0.12 mag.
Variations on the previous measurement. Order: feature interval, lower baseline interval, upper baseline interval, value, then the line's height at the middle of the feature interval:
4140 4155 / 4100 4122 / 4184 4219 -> 0.15 mag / 10.7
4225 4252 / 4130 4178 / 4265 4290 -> 0.18 mag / 10.6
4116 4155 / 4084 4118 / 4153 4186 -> 0.08 mag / 10.9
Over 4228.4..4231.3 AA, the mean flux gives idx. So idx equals 5.81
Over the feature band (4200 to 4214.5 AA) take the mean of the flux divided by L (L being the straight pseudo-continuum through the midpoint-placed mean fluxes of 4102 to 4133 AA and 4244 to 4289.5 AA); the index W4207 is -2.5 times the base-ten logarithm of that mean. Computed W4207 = -0.13 mag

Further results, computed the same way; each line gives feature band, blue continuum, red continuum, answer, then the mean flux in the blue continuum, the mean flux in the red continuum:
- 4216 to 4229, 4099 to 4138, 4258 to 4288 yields 0.32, 10.4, 10.9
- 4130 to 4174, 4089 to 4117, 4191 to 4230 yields 0.01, 10.6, 9.92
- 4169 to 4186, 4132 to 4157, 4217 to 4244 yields -0.09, 9.62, 8.87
